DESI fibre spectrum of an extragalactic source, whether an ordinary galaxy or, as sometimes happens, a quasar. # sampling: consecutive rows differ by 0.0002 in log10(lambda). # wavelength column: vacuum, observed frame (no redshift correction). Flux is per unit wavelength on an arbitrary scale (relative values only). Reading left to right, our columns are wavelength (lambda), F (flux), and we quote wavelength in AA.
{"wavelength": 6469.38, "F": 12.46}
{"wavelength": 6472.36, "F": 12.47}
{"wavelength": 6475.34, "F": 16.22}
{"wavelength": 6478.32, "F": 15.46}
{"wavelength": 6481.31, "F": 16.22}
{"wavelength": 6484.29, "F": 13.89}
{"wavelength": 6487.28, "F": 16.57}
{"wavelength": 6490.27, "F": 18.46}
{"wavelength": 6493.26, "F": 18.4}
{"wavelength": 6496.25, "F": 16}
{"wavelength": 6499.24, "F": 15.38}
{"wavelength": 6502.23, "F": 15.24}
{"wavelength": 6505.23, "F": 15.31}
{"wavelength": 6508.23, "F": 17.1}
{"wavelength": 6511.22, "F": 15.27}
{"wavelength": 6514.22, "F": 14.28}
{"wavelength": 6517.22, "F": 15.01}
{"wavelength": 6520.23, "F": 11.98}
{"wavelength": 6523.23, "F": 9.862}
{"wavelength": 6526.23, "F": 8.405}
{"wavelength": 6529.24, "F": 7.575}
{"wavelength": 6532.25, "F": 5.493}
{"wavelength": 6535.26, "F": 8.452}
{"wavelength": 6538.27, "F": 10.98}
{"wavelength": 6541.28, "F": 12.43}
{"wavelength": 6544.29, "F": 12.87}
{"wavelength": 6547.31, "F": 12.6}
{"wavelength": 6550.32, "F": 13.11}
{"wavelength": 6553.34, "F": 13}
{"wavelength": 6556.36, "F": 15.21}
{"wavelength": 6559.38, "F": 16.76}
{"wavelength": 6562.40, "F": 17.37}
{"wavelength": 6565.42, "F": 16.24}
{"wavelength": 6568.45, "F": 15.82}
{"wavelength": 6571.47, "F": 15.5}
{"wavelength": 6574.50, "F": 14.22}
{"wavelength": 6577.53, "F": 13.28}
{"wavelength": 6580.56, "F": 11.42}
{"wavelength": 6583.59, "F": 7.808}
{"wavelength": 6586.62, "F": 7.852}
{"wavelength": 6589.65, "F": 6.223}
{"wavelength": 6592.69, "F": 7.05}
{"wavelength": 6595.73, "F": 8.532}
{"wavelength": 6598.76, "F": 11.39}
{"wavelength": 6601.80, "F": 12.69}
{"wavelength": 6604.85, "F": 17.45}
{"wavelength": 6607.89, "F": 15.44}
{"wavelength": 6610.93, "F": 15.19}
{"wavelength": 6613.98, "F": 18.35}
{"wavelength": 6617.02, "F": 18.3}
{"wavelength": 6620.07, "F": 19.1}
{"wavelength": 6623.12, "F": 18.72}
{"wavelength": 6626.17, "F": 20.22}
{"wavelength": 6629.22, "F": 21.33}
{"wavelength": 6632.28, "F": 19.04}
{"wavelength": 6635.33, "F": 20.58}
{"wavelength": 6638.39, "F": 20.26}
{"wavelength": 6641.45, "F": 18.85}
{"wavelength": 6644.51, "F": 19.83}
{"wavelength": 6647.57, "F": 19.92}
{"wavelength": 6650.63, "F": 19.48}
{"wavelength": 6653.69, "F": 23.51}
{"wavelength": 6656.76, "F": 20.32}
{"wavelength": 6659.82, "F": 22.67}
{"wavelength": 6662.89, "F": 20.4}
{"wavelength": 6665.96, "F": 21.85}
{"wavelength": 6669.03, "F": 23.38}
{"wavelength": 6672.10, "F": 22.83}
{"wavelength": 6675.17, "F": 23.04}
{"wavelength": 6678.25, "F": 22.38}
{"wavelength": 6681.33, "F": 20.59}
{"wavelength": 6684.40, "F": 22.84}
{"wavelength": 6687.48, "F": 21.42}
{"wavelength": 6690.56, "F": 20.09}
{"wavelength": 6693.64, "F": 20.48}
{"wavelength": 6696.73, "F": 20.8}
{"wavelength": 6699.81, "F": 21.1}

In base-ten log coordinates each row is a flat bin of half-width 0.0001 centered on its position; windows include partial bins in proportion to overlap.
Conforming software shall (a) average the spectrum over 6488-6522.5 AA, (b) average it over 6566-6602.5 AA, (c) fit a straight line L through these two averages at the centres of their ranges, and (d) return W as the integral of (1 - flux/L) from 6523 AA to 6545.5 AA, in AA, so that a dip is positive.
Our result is 7.1 AA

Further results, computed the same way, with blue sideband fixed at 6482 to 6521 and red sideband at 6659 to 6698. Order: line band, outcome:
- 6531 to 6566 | 9.1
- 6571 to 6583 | 3.5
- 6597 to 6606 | 2.6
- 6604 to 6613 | 1.5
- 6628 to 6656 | 0.3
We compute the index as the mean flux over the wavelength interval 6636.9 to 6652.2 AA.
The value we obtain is 19.7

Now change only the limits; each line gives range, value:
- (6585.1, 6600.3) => 8.22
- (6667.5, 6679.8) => 22.9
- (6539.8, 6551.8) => 12.8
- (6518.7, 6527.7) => 10.1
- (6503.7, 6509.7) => 16.2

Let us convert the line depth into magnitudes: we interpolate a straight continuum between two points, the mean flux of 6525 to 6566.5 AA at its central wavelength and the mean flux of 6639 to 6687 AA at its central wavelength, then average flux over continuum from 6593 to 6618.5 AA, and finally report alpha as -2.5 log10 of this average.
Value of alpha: 0.19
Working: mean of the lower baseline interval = 12.2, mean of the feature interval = 14.3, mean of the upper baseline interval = 21.4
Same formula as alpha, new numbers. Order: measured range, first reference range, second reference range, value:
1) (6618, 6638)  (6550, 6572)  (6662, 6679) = -0.01 mag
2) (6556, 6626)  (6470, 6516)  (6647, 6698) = 0.33 mag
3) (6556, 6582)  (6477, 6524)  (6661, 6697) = 0.18 mag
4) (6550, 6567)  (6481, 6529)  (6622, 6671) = 0.10 mag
